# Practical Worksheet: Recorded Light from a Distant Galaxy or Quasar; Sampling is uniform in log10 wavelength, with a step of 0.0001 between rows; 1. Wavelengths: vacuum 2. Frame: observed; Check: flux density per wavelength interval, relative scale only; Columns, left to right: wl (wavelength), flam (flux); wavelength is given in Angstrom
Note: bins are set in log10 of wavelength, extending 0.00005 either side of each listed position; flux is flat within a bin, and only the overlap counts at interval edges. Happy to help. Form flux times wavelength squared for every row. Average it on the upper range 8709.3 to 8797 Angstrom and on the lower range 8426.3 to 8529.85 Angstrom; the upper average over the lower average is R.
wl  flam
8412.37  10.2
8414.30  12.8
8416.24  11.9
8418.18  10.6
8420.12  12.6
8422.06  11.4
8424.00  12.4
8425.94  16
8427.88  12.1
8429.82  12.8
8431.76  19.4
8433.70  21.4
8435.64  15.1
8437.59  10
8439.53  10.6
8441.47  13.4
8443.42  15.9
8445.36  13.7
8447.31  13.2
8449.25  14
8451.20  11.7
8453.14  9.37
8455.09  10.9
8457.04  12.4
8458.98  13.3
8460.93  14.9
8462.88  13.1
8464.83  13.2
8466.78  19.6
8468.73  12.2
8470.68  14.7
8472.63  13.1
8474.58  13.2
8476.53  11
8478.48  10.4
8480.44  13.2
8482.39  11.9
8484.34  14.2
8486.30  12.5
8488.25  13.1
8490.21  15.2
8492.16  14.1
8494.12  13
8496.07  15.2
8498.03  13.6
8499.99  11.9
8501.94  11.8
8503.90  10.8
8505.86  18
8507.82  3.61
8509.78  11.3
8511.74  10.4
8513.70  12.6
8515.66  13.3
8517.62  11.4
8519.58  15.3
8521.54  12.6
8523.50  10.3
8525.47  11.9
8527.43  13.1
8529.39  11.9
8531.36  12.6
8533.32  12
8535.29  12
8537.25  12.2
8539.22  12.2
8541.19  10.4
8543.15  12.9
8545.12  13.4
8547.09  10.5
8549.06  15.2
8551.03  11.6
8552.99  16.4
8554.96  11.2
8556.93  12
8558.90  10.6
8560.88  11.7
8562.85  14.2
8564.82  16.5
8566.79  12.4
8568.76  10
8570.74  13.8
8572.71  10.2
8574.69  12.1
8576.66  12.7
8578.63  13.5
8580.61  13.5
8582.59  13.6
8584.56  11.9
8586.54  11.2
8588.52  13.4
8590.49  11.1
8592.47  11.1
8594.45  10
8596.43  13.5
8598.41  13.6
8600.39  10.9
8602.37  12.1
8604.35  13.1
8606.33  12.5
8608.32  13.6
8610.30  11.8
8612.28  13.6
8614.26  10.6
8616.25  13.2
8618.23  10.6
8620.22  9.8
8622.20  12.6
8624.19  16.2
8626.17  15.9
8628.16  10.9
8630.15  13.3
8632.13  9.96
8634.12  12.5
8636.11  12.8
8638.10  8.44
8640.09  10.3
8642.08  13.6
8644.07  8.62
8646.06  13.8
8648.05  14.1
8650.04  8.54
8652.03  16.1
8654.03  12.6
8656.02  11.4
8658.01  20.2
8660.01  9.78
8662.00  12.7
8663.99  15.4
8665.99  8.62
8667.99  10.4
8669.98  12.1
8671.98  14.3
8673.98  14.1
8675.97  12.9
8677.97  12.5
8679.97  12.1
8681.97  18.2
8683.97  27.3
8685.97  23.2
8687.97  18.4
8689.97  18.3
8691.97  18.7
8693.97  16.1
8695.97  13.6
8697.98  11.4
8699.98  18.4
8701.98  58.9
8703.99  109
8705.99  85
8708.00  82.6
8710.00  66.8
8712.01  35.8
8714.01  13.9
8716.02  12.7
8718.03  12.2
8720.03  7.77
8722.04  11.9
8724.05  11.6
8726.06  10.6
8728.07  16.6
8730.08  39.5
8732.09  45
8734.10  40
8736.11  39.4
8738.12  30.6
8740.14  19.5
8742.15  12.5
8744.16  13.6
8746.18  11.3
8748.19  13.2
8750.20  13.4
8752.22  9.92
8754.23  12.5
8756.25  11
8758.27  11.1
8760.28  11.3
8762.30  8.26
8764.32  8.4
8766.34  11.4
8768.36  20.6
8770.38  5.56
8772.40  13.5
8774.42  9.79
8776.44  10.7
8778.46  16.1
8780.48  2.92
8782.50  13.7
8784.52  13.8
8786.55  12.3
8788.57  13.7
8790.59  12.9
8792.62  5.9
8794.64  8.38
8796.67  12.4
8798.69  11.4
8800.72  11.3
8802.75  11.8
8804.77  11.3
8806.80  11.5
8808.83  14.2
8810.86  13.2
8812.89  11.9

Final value 1.3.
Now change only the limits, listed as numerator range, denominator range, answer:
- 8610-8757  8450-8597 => 1.66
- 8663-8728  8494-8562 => 2.15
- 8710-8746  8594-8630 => 1.88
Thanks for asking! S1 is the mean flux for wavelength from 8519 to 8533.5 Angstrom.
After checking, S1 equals 12.4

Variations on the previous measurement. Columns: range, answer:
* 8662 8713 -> 29.1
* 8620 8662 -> 12.5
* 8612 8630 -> 12.6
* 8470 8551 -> 12.5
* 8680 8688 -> 21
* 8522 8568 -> 12.5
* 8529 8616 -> 12.4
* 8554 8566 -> 12.7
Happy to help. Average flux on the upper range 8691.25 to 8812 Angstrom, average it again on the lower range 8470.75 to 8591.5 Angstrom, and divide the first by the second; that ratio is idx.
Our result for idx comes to 1.6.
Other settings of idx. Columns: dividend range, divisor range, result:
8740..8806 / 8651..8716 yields 0.45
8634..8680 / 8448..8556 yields 0.98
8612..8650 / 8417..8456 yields 0.90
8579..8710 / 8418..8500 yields 1.35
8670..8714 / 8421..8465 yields 2.36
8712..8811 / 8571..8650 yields 1.22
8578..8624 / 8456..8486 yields 0.92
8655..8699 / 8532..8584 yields 1.20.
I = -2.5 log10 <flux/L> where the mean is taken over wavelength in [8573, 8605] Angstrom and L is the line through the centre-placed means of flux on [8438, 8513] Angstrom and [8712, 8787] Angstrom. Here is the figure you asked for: 0.15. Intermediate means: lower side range 12.8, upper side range 15.9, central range 12.3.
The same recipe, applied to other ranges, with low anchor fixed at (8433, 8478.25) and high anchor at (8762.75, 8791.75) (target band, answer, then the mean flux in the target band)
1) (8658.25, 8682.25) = -0.05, 12.8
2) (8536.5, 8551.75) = 0.05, 12.3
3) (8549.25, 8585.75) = 0.01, 12.7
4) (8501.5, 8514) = 0.18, 11.1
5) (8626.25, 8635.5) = 0.03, 12.1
